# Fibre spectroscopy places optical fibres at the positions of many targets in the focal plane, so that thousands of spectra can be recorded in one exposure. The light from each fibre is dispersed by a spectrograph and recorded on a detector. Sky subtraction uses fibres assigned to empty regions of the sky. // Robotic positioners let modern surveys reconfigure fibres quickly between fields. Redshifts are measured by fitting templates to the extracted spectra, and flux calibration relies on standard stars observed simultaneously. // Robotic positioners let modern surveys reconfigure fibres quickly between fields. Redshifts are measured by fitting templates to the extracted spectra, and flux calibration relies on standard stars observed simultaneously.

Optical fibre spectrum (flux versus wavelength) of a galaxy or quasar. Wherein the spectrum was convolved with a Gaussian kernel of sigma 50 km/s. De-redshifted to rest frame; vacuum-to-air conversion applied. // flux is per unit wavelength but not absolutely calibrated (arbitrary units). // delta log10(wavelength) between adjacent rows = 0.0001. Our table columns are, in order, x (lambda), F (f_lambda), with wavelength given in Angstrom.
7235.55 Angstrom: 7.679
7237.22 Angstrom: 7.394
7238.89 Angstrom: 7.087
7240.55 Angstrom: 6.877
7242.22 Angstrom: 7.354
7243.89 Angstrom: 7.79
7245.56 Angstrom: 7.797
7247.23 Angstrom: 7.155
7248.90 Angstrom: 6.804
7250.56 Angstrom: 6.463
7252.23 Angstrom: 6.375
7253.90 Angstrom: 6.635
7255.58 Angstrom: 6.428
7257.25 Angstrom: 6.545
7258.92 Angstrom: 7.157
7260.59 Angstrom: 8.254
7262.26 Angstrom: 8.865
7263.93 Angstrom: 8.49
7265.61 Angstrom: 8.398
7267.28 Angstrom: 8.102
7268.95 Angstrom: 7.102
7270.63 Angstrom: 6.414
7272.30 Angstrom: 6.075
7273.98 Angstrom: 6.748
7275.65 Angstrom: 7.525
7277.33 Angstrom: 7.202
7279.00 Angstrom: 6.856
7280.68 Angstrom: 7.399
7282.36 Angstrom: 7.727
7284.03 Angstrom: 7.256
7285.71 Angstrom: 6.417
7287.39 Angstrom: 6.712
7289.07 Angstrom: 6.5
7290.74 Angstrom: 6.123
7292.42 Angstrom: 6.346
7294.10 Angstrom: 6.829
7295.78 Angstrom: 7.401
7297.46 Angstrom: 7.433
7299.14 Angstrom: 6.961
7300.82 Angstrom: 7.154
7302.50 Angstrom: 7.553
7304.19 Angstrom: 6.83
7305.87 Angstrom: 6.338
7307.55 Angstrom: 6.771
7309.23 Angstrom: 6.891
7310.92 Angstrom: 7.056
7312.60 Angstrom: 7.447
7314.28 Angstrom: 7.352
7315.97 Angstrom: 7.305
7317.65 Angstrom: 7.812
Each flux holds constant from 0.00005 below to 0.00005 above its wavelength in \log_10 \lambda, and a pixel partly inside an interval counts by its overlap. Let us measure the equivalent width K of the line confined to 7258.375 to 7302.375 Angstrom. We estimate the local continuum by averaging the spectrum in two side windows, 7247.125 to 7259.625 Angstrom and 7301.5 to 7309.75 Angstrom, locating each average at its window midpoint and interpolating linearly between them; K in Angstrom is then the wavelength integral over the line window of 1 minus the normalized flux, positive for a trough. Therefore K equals -2.9 Angstrom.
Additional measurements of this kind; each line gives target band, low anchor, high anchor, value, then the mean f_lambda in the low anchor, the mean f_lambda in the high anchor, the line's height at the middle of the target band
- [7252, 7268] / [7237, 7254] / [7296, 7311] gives -1.15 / 7.07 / 7.01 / 7.06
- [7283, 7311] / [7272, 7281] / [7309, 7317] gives 1.10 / 6.99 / 7.25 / 7.14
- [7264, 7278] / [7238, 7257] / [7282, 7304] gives -0.64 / 6.96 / 6.93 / 6.95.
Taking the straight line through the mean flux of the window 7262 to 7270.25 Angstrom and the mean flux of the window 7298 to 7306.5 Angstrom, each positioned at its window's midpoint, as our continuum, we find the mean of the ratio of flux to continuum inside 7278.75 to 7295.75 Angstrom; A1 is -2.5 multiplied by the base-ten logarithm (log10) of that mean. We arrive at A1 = 0.09 mag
